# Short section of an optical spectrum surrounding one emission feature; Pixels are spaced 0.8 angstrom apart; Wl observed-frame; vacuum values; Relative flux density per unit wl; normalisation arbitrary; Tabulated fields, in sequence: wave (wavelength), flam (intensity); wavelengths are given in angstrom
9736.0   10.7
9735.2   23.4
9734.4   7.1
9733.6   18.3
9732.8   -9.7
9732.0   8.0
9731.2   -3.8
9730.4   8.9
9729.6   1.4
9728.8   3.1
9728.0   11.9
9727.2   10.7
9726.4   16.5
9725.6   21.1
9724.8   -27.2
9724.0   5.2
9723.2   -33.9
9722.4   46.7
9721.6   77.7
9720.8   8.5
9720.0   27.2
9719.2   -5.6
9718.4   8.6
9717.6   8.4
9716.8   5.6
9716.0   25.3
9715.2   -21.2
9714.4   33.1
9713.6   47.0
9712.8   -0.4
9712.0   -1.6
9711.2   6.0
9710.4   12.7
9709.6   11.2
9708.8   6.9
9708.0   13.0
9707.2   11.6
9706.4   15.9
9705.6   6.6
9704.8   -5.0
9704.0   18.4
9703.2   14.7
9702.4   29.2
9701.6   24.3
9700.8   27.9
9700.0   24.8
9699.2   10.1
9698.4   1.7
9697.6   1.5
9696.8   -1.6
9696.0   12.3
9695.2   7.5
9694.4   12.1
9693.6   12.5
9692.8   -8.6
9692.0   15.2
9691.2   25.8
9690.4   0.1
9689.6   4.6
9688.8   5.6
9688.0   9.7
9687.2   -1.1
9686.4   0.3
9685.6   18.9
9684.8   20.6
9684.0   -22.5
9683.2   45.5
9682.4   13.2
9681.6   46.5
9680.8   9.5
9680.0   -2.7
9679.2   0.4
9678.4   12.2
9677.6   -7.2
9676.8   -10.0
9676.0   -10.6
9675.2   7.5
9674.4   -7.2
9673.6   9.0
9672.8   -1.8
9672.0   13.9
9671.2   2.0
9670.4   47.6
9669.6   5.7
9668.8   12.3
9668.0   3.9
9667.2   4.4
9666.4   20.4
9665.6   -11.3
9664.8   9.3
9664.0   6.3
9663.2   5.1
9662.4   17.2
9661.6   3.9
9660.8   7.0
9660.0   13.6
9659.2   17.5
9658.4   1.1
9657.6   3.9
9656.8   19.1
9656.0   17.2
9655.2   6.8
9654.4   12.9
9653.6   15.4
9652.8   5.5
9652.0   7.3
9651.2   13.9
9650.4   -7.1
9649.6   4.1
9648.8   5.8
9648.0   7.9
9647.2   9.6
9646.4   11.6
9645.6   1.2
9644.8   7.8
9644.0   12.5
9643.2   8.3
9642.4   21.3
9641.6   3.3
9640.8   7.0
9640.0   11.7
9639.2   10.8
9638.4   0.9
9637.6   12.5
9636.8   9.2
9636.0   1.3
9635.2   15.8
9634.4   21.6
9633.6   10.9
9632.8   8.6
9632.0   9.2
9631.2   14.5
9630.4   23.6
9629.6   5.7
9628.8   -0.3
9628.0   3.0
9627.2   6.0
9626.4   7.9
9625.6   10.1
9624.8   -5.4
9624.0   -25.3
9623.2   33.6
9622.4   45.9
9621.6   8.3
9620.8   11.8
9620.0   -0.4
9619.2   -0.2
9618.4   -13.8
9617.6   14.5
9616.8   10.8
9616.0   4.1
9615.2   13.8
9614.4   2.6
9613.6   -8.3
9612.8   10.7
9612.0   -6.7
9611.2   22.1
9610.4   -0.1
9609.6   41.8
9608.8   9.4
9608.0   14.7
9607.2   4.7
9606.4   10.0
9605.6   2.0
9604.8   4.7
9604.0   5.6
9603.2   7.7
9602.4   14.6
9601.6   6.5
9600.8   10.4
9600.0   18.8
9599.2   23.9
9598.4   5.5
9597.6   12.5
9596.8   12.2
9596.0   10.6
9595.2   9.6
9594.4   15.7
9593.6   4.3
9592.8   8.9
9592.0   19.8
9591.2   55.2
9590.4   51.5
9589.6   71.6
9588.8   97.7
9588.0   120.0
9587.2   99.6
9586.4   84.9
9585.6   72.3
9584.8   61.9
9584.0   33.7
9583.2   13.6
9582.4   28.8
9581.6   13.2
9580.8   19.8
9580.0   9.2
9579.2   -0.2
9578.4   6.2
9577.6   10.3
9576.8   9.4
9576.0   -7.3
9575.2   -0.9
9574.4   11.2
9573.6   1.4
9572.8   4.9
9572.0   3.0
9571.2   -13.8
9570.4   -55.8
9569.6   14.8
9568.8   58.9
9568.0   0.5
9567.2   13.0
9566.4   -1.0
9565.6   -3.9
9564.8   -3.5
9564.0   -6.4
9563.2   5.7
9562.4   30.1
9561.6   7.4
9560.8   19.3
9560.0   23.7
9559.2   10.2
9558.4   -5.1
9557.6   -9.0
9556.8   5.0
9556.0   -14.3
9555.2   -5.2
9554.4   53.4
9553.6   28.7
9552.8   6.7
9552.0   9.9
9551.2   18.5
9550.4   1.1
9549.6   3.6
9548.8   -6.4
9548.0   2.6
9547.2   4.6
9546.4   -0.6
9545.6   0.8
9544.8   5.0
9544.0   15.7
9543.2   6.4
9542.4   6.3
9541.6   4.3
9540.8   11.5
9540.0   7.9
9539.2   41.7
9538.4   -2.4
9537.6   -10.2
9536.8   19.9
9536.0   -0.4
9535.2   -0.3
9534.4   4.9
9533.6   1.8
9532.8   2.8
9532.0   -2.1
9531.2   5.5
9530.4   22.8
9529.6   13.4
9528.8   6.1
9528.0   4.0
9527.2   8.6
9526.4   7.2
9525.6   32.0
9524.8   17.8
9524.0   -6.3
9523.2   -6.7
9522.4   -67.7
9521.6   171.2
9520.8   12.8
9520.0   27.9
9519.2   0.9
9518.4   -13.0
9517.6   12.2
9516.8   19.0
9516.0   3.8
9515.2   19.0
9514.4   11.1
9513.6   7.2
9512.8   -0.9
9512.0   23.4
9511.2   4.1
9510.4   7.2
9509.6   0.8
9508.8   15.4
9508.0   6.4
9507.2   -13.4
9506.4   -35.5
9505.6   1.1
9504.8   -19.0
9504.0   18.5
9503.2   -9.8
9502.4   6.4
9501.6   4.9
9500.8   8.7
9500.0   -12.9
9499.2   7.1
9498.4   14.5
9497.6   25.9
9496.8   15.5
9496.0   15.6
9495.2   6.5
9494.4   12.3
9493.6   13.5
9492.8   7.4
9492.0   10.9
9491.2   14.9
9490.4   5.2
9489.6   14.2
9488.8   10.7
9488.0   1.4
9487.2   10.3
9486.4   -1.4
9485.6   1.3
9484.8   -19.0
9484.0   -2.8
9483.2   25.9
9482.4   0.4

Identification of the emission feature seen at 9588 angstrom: H-beta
